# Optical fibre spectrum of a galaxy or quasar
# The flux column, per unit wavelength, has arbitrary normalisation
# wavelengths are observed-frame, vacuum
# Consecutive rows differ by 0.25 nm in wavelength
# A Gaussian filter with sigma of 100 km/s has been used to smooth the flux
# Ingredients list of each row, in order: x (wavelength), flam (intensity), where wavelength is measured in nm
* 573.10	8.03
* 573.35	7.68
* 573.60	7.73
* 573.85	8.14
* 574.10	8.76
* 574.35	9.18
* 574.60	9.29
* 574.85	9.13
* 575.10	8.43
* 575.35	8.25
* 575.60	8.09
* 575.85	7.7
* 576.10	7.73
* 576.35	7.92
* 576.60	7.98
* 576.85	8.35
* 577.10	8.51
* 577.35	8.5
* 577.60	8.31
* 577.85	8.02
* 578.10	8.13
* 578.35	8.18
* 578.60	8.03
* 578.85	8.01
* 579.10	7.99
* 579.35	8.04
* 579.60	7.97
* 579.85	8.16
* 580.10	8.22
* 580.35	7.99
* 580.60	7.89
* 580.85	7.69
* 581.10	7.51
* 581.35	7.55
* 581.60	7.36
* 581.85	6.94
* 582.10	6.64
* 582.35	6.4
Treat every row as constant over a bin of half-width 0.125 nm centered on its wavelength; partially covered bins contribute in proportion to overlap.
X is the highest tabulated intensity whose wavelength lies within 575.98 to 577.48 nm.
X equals 8.51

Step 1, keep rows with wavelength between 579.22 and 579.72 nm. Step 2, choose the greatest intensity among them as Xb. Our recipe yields 8.04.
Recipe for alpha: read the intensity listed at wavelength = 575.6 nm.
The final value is 8.09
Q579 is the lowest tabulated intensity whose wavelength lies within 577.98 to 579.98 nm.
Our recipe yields 7.97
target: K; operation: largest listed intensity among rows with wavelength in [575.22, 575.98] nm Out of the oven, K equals 8.25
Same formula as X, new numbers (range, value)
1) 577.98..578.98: 8.18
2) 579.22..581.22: 8.22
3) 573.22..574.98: 9.29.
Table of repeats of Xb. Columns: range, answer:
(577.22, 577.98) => 8.5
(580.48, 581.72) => 7.89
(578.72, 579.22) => 8.01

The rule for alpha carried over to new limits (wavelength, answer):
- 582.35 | 6.4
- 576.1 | 7.73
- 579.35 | 8.04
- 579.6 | 7.97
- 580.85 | 7.69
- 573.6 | 7.73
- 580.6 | 7.89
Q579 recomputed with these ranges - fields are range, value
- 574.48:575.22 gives 8.43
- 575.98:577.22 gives 7.73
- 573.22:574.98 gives 7.68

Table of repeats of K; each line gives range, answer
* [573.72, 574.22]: 8.76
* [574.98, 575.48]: 8.43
